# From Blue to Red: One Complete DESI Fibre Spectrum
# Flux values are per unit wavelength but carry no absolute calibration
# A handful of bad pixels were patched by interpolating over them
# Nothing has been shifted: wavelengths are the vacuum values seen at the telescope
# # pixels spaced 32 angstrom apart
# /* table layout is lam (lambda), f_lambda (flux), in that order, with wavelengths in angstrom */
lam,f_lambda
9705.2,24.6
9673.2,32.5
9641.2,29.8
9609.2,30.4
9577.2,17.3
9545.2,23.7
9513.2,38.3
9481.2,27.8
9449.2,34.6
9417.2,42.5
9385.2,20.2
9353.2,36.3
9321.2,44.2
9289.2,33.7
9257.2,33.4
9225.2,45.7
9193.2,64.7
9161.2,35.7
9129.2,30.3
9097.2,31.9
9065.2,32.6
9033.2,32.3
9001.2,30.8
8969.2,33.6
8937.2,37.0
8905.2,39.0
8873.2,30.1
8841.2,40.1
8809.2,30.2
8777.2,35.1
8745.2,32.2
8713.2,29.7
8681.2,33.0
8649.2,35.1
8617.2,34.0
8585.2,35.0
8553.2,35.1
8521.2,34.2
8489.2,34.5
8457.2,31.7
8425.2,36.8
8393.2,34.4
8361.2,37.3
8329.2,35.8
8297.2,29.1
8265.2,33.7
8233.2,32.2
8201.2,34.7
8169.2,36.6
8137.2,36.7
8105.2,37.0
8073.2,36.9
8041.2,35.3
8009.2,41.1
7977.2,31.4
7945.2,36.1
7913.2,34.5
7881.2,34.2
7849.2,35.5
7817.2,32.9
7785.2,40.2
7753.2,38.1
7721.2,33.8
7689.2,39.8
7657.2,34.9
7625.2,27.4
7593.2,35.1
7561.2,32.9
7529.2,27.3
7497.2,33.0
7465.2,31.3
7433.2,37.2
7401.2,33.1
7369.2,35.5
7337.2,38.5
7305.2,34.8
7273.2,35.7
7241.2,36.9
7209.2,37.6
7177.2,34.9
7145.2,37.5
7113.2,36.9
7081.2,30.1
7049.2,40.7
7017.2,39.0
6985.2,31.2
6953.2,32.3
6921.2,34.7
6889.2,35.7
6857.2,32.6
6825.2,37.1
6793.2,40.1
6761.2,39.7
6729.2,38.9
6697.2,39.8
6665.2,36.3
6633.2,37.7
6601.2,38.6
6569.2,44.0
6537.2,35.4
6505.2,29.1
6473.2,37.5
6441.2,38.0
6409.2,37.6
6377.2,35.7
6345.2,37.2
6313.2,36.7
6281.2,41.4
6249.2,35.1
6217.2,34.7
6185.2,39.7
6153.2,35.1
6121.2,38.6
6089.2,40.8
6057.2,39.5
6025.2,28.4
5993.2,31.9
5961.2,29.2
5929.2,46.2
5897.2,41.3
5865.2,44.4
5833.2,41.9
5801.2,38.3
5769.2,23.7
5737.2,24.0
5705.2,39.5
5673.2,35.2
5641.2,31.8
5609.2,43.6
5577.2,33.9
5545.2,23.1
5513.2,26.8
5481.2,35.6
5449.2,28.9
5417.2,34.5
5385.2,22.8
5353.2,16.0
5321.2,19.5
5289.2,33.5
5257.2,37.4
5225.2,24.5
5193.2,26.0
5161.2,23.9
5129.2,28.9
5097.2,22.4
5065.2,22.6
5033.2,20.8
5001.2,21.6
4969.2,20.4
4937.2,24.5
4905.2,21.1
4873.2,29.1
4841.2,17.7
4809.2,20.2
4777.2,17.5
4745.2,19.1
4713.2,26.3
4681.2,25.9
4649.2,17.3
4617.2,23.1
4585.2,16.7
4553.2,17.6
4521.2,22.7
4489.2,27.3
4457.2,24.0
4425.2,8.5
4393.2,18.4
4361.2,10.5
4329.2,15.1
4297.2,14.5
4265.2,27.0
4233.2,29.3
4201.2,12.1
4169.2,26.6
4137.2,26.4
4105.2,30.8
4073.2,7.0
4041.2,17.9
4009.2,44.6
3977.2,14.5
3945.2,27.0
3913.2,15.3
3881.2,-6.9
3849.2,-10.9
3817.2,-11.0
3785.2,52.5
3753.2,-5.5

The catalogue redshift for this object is 0.40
